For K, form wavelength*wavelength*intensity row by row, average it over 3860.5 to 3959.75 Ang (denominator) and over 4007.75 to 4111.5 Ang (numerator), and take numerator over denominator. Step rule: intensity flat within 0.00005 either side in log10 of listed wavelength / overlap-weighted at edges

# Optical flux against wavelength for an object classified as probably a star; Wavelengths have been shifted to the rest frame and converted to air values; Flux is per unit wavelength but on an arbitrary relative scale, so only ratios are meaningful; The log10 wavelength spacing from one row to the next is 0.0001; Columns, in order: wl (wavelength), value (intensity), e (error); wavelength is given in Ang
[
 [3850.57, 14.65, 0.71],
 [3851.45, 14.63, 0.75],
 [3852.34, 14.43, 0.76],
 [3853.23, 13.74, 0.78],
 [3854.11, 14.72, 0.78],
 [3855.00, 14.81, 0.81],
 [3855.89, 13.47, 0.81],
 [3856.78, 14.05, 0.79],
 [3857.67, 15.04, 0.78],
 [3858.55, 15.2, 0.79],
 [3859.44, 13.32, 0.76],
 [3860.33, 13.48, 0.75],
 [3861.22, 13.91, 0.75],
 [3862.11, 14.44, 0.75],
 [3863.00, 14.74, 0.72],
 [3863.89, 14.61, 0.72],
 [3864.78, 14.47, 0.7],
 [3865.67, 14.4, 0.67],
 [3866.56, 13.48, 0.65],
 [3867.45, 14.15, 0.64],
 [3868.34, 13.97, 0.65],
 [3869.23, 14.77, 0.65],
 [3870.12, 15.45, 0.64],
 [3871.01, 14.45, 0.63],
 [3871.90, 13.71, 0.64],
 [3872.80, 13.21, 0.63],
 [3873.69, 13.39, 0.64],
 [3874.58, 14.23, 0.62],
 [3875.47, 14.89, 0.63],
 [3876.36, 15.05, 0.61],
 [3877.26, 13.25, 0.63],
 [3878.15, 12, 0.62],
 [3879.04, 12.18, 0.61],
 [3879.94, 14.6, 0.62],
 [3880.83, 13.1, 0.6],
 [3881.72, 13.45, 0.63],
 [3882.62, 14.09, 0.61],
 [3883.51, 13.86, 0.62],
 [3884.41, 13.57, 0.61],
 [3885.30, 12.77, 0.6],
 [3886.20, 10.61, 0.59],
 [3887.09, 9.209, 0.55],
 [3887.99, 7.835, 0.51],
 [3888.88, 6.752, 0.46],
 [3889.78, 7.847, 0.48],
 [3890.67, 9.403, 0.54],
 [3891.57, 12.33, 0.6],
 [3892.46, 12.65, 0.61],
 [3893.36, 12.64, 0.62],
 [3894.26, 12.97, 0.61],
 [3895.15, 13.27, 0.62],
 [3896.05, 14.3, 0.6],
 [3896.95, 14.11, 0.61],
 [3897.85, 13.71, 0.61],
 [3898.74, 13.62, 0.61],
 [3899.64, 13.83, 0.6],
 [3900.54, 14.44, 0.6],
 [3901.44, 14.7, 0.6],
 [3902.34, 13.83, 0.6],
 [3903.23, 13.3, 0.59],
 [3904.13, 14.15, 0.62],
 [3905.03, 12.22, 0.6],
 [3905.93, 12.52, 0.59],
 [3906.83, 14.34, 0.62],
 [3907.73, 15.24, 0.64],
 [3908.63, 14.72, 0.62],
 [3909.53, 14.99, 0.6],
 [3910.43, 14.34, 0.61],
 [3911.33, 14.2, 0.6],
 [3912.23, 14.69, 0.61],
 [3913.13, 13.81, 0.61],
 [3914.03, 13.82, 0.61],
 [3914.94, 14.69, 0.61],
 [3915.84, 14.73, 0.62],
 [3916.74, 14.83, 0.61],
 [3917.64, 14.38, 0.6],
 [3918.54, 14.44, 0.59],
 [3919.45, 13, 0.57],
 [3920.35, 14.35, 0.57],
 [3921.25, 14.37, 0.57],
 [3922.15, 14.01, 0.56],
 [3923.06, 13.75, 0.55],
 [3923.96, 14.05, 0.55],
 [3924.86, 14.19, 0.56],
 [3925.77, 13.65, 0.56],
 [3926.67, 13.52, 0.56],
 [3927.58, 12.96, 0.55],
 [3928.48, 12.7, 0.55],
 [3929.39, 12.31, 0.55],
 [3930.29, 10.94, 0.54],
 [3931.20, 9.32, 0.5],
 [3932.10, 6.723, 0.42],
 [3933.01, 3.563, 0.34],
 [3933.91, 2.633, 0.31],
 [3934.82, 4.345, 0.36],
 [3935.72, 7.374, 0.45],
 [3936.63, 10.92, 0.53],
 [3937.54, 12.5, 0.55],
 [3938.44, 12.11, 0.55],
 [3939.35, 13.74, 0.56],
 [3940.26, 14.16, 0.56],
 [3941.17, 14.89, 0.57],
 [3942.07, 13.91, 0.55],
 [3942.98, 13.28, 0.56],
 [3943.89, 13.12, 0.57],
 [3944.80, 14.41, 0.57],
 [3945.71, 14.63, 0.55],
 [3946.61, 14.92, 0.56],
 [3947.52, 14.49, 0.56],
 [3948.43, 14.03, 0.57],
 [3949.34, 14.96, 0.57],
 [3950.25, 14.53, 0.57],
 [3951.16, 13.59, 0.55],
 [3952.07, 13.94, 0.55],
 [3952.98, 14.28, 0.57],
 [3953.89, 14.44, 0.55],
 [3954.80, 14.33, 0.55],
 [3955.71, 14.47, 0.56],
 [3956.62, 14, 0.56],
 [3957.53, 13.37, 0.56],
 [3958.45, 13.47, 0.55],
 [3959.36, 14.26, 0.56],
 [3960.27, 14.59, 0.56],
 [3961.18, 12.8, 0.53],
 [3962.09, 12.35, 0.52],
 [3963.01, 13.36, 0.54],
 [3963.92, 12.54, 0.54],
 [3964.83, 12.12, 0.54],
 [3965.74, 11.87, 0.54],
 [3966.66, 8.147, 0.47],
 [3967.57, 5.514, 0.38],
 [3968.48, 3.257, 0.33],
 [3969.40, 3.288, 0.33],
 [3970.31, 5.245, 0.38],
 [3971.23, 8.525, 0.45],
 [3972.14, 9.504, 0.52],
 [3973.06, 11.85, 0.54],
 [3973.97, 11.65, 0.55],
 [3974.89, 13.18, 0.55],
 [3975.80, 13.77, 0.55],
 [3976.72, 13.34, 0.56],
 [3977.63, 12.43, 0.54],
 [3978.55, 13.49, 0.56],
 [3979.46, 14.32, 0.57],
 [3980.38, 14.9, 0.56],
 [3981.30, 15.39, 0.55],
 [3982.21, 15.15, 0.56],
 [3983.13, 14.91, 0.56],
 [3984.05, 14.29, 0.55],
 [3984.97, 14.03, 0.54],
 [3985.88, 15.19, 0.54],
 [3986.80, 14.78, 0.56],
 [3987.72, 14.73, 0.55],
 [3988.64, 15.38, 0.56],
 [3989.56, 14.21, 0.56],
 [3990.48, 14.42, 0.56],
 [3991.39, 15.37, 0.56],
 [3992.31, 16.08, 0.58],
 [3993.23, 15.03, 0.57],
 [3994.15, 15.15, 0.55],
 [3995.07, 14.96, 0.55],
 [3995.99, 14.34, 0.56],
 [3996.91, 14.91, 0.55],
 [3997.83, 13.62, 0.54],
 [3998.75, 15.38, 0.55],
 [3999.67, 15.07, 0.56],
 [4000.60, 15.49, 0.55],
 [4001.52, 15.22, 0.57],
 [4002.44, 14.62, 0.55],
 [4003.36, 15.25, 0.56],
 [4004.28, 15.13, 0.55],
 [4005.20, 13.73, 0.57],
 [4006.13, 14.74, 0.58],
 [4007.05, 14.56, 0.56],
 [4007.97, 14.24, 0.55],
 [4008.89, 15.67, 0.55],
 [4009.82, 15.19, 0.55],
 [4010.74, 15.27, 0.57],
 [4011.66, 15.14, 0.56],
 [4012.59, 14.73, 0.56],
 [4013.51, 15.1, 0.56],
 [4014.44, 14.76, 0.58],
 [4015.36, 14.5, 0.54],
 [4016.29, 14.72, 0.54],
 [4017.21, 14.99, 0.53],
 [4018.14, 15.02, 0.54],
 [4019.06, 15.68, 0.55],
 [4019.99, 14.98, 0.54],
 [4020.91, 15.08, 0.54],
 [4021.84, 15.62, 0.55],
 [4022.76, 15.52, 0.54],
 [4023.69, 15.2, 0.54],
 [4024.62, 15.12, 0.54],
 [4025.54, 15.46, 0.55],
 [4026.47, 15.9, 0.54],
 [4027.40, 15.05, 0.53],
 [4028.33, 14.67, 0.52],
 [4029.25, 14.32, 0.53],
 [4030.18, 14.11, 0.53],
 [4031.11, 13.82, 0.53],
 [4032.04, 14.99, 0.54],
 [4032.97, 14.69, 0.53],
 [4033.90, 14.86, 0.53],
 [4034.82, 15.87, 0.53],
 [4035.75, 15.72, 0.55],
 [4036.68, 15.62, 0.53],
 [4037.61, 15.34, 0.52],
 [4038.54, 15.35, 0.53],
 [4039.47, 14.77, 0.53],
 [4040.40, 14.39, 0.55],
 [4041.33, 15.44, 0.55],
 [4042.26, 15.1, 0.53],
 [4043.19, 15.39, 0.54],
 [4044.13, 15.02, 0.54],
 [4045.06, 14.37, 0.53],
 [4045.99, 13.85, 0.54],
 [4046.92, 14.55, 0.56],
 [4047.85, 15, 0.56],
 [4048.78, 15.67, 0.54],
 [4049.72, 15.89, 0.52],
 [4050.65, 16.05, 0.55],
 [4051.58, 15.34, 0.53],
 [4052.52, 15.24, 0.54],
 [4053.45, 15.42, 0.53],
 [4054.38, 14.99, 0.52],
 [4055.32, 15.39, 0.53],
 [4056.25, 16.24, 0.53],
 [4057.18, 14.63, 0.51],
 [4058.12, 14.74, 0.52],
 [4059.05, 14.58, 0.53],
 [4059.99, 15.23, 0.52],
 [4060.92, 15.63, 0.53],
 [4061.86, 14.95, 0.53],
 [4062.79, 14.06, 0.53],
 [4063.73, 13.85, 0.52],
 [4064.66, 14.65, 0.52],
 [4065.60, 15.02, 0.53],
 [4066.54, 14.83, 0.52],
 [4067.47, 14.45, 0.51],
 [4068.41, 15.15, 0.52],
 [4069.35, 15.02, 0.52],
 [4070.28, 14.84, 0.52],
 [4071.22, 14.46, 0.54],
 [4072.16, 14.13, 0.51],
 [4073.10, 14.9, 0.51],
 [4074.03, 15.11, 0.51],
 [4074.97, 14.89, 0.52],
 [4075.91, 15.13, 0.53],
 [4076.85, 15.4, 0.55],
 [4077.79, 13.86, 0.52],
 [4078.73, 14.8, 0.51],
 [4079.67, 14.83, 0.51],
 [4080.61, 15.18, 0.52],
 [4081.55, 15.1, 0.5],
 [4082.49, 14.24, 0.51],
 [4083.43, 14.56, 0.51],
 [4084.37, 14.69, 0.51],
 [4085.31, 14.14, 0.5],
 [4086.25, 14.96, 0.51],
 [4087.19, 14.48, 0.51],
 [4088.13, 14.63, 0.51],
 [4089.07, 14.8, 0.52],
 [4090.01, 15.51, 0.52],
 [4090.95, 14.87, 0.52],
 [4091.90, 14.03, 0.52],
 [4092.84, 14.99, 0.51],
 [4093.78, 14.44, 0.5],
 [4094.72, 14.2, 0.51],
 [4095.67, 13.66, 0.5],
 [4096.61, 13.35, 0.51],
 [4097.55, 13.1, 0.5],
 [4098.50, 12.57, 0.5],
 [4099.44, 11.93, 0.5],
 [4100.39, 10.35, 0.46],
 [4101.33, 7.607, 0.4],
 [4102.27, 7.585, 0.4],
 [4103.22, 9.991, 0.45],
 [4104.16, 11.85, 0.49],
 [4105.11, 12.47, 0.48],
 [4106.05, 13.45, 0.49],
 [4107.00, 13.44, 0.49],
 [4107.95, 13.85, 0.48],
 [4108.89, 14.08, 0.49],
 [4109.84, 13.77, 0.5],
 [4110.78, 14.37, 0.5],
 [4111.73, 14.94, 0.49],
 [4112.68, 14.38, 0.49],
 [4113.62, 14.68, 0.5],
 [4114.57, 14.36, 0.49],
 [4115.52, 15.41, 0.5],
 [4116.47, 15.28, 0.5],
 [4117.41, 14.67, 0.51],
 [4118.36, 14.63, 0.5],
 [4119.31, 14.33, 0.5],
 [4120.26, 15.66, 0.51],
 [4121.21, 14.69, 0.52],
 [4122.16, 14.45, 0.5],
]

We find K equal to 1.19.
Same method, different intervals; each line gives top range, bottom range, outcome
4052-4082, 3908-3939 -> 1.30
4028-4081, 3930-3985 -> 1.31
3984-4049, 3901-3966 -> 1.19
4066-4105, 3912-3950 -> 1.19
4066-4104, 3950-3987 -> 1.19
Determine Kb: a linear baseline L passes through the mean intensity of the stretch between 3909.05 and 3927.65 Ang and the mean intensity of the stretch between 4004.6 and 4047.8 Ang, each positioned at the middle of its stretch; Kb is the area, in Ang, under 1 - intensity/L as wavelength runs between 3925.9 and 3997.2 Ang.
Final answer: 9.60 Ang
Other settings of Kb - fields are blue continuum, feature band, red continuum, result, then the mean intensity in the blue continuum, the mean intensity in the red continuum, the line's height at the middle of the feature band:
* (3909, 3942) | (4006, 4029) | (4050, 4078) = -1.6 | 12.4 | 15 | 14.1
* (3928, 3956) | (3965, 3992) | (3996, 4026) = 3.0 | 12.1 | 15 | 13.6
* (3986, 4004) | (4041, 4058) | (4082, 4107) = -1.5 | 15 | 13.2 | 14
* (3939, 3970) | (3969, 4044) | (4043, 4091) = -3.4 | 12.8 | 14.9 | 13.7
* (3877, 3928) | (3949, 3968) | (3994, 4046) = 1.4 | 13.2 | 15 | 14.1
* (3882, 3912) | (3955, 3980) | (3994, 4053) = 4.7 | 12.8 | 15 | 14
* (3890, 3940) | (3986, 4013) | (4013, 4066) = -1.2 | 12.7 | 15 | 14.3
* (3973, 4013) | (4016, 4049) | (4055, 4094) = -0.8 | 14.6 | 14.8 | 14.7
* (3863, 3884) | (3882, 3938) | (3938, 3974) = 3.6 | 14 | 12.4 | 13.2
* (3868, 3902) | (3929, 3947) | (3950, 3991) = 2.5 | 12.9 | 12.6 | 12.7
